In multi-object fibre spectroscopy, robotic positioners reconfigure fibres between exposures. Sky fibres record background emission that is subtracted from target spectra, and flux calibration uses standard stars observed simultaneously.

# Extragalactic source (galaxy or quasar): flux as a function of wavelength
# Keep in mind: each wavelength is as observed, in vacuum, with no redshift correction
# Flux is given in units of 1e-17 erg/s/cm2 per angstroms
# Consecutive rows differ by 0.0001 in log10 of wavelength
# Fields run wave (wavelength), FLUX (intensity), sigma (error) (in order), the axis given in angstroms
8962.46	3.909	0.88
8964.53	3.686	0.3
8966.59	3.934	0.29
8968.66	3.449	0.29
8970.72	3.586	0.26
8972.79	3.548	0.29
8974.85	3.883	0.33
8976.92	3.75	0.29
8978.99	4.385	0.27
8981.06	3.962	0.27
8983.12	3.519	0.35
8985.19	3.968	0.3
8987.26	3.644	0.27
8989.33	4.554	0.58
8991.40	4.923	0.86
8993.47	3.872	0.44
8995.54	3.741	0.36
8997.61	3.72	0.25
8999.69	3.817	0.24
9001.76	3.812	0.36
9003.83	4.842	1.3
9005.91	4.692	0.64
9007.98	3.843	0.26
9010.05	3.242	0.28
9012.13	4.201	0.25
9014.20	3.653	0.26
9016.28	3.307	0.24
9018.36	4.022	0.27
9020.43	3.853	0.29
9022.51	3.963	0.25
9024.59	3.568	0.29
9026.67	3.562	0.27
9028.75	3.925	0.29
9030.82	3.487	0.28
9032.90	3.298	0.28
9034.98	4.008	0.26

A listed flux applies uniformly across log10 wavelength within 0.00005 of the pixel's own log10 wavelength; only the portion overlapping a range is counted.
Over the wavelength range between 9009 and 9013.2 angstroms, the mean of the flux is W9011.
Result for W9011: 3.73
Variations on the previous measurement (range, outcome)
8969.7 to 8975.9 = 3.67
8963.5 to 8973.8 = 3.64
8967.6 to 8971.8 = 3.52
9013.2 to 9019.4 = 3.66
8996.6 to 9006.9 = 4.17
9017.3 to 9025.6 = 3.85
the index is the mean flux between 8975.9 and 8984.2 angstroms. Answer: 3.91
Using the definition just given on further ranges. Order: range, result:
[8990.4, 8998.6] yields 4.06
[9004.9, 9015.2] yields 3.93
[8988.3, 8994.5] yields 4.45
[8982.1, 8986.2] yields 3.74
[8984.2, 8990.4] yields 4.06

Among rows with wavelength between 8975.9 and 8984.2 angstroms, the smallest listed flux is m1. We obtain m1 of 3.519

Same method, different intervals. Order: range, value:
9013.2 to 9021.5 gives 3.307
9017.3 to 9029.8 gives 3.562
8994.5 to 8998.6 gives 3.72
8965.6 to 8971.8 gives 3.449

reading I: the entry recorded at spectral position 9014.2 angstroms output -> 3.653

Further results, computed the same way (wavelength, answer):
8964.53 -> 3.686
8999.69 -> 3.817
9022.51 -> 3.963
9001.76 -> 3.812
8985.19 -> 3.968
